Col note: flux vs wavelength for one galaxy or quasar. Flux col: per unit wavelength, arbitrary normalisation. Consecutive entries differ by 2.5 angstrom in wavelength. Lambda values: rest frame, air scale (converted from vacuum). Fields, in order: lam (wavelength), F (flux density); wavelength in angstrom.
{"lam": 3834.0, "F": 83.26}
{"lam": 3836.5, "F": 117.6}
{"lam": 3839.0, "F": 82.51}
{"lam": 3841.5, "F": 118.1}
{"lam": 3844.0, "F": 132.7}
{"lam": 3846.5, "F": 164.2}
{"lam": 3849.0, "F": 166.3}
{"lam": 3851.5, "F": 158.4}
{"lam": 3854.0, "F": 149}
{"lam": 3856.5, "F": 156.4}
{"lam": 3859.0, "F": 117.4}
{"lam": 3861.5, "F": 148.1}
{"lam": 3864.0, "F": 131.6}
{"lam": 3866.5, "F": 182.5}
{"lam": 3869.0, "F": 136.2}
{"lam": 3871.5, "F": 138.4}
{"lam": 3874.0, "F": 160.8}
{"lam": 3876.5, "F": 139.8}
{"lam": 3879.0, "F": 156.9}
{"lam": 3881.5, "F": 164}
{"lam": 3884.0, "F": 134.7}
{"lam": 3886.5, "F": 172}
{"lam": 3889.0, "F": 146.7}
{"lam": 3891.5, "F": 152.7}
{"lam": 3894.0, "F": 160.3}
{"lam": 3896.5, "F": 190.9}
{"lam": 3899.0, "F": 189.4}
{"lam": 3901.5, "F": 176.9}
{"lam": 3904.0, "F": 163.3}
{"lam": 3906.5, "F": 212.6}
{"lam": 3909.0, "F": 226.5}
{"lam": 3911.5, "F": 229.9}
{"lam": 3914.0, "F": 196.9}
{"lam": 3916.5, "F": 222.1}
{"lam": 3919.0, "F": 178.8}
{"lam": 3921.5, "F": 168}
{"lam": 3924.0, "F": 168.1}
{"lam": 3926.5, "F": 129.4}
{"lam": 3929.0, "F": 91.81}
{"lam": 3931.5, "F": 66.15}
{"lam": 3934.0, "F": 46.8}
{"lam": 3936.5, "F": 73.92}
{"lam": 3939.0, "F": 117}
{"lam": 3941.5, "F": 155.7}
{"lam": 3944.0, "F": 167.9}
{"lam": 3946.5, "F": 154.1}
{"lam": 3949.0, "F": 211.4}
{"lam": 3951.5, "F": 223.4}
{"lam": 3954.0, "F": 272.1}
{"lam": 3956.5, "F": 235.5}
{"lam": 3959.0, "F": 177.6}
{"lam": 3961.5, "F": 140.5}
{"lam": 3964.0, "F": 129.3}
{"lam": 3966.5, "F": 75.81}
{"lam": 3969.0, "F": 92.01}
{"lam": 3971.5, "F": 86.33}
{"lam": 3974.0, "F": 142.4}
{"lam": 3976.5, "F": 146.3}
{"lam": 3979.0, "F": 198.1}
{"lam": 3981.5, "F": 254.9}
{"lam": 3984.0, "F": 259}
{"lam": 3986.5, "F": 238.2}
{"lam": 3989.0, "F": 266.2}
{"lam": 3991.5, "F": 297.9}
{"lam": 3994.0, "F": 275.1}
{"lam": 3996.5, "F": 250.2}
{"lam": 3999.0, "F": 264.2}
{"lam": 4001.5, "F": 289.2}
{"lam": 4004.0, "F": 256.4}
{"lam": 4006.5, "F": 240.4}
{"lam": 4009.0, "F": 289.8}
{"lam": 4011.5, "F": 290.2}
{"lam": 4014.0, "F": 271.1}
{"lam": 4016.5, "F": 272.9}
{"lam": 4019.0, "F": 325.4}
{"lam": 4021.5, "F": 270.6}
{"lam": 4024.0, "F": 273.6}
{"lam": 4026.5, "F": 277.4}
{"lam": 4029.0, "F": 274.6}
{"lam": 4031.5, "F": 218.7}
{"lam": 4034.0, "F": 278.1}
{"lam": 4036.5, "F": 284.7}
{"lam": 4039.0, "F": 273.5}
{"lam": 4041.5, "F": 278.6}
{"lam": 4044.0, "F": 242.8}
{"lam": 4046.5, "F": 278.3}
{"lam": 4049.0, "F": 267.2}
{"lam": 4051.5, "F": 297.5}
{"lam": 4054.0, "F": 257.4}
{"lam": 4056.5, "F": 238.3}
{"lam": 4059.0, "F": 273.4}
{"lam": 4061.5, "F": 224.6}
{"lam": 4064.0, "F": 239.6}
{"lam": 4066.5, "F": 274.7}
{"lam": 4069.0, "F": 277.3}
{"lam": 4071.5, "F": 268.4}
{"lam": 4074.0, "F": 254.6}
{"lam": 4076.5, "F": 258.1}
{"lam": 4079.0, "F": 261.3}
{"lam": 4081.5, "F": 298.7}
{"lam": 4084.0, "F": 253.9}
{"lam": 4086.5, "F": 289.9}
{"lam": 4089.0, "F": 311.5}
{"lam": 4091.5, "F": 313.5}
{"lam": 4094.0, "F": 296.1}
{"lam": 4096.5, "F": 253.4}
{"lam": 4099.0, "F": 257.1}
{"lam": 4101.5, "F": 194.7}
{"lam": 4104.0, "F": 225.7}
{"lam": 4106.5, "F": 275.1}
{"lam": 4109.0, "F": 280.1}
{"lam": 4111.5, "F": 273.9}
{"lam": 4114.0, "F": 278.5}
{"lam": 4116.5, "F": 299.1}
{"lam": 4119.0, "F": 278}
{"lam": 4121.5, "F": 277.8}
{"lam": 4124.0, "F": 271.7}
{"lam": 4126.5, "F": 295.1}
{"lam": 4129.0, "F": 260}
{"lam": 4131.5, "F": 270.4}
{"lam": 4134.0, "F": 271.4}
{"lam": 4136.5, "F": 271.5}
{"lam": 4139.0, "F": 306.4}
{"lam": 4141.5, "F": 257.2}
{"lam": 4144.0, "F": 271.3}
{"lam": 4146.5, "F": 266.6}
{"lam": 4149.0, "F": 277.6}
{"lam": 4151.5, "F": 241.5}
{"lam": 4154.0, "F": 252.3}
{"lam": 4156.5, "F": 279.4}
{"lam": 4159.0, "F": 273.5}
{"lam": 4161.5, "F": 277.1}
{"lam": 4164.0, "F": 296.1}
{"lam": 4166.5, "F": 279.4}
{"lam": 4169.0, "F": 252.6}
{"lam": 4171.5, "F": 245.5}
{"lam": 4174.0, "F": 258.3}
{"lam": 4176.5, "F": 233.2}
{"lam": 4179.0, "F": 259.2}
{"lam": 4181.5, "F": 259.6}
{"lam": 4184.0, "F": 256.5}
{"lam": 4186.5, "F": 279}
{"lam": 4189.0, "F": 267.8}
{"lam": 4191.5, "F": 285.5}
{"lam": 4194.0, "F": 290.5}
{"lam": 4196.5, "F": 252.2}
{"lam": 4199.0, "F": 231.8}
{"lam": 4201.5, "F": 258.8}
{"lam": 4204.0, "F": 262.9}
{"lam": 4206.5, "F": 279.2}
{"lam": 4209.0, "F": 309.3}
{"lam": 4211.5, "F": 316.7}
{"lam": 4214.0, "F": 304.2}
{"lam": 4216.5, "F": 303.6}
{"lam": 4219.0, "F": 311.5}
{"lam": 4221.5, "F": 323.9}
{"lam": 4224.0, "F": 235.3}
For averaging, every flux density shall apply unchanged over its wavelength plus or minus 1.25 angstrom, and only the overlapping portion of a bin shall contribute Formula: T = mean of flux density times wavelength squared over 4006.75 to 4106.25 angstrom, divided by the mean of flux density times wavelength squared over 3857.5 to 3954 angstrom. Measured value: 1.82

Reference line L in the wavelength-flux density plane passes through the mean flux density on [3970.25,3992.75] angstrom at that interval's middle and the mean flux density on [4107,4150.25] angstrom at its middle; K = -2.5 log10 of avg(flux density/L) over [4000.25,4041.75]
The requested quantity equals -0.20 mag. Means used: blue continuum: 210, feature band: 274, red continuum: 277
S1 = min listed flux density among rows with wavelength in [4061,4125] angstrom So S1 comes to 194.7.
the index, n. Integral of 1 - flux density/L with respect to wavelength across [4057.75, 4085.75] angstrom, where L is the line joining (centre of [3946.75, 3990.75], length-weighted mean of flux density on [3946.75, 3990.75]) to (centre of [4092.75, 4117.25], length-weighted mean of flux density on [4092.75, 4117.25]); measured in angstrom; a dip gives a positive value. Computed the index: -2.2 angstrom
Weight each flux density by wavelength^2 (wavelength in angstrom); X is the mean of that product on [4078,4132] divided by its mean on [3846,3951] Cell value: 1.9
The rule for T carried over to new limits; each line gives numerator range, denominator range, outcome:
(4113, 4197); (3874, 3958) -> 1.83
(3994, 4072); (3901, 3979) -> 1.78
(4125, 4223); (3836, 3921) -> 1.96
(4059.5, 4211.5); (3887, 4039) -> 1.44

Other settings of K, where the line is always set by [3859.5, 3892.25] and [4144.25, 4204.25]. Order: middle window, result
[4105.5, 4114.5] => -0.16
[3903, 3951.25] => 0.07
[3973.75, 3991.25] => -0.17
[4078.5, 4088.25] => -0.21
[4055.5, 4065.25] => -0.11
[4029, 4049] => -0.24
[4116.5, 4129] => -0.15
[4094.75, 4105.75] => -0.01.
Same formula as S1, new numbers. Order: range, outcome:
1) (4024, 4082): 218.7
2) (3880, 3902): 134.7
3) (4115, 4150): 257.2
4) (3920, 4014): 46.8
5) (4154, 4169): 252.3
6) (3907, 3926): 168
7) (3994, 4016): 240.4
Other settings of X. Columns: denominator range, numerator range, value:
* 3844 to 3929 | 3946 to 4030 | 1.46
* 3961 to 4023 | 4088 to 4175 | 1.28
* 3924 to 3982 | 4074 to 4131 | 2.00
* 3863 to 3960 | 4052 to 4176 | 1.80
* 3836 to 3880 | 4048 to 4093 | 2.11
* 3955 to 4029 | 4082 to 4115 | 1.24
